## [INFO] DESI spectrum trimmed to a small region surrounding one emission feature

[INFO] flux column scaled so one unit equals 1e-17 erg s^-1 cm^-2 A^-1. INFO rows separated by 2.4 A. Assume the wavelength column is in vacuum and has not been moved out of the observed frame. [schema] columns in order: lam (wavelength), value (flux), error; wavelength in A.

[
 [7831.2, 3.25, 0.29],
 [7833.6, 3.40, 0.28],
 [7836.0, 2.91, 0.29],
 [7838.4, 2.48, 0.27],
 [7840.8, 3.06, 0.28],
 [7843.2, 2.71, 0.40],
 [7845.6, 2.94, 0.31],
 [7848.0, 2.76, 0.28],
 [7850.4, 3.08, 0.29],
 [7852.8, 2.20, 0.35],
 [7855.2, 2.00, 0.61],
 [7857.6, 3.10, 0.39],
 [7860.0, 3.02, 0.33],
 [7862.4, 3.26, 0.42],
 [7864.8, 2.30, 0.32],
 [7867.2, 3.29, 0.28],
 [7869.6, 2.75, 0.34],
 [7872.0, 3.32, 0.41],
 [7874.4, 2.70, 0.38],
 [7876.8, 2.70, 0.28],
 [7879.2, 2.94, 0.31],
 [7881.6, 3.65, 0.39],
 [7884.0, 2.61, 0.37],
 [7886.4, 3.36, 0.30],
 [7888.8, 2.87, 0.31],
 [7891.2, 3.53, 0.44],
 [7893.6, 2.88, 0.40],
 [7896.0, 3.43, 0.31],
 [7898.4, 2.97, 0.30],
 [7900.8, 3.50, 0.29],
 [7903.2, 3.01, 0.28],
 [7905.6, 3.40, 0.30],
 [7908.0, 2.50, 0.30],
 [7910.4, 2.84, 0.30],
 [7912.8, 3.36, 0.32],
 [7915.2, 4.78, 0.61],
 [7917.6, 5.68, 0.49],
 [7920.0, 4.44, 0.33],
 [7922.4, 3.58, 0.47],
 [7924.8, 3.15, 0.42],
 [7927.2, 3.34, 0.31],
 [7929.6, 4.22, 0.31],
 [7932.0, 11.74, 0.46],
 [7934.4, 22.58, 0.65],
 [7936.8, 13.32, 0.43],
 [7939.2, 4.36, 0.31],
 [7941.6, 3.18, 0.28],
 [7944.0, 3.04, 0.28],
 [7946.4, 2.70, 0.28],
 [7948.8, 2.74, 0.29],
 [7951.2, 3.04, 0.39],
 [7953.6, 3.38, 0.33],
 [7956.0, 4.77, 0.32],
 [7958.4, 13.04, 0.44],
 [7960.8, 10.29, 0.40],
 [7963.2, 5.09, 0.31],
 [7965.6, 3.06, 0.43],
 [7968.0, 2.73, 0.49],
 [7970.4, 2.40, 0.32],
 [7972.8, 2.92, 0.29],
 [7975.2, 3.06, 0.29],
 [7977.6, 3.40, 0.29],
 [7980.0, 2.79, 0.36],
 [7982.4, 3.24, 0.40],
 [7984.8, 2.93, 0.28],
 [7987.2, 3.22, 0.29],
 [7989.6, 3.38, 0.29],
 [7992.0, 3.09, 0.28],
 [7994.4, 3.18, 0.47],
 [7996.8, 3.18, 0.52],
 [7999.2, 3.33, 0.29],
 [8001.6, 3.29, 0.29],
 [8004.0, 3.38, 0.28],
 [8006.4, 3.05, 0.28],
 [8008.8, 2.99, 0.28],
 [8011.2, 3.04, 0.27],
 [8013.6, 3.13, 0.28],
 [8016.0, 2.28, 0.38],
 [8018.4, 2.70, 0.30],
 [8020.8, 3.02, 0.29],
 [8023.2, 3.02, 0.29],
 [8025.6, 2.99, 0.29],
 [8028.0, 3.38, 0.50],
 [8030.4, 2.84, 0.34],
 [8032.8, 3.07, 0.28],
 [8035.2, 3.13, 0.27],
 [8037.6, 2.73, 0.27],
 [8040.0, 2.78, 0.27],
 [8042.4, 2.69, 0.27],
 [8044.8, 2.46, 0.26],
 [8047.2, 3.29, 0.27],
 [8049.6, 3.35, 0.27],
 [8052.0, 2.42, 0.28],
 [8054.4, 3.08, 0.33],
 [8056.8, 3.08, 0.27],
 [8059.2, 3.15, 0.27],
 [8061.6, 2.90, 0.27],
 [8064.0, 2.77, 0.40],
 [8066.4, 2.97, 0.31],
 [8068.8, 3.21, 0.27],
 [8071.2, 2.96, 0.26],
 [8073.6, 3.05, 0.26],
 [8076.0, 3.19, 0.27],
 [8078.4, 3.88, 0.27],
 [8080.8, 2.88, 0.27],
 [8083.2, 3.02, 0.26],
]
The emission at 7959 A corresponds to [N II]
